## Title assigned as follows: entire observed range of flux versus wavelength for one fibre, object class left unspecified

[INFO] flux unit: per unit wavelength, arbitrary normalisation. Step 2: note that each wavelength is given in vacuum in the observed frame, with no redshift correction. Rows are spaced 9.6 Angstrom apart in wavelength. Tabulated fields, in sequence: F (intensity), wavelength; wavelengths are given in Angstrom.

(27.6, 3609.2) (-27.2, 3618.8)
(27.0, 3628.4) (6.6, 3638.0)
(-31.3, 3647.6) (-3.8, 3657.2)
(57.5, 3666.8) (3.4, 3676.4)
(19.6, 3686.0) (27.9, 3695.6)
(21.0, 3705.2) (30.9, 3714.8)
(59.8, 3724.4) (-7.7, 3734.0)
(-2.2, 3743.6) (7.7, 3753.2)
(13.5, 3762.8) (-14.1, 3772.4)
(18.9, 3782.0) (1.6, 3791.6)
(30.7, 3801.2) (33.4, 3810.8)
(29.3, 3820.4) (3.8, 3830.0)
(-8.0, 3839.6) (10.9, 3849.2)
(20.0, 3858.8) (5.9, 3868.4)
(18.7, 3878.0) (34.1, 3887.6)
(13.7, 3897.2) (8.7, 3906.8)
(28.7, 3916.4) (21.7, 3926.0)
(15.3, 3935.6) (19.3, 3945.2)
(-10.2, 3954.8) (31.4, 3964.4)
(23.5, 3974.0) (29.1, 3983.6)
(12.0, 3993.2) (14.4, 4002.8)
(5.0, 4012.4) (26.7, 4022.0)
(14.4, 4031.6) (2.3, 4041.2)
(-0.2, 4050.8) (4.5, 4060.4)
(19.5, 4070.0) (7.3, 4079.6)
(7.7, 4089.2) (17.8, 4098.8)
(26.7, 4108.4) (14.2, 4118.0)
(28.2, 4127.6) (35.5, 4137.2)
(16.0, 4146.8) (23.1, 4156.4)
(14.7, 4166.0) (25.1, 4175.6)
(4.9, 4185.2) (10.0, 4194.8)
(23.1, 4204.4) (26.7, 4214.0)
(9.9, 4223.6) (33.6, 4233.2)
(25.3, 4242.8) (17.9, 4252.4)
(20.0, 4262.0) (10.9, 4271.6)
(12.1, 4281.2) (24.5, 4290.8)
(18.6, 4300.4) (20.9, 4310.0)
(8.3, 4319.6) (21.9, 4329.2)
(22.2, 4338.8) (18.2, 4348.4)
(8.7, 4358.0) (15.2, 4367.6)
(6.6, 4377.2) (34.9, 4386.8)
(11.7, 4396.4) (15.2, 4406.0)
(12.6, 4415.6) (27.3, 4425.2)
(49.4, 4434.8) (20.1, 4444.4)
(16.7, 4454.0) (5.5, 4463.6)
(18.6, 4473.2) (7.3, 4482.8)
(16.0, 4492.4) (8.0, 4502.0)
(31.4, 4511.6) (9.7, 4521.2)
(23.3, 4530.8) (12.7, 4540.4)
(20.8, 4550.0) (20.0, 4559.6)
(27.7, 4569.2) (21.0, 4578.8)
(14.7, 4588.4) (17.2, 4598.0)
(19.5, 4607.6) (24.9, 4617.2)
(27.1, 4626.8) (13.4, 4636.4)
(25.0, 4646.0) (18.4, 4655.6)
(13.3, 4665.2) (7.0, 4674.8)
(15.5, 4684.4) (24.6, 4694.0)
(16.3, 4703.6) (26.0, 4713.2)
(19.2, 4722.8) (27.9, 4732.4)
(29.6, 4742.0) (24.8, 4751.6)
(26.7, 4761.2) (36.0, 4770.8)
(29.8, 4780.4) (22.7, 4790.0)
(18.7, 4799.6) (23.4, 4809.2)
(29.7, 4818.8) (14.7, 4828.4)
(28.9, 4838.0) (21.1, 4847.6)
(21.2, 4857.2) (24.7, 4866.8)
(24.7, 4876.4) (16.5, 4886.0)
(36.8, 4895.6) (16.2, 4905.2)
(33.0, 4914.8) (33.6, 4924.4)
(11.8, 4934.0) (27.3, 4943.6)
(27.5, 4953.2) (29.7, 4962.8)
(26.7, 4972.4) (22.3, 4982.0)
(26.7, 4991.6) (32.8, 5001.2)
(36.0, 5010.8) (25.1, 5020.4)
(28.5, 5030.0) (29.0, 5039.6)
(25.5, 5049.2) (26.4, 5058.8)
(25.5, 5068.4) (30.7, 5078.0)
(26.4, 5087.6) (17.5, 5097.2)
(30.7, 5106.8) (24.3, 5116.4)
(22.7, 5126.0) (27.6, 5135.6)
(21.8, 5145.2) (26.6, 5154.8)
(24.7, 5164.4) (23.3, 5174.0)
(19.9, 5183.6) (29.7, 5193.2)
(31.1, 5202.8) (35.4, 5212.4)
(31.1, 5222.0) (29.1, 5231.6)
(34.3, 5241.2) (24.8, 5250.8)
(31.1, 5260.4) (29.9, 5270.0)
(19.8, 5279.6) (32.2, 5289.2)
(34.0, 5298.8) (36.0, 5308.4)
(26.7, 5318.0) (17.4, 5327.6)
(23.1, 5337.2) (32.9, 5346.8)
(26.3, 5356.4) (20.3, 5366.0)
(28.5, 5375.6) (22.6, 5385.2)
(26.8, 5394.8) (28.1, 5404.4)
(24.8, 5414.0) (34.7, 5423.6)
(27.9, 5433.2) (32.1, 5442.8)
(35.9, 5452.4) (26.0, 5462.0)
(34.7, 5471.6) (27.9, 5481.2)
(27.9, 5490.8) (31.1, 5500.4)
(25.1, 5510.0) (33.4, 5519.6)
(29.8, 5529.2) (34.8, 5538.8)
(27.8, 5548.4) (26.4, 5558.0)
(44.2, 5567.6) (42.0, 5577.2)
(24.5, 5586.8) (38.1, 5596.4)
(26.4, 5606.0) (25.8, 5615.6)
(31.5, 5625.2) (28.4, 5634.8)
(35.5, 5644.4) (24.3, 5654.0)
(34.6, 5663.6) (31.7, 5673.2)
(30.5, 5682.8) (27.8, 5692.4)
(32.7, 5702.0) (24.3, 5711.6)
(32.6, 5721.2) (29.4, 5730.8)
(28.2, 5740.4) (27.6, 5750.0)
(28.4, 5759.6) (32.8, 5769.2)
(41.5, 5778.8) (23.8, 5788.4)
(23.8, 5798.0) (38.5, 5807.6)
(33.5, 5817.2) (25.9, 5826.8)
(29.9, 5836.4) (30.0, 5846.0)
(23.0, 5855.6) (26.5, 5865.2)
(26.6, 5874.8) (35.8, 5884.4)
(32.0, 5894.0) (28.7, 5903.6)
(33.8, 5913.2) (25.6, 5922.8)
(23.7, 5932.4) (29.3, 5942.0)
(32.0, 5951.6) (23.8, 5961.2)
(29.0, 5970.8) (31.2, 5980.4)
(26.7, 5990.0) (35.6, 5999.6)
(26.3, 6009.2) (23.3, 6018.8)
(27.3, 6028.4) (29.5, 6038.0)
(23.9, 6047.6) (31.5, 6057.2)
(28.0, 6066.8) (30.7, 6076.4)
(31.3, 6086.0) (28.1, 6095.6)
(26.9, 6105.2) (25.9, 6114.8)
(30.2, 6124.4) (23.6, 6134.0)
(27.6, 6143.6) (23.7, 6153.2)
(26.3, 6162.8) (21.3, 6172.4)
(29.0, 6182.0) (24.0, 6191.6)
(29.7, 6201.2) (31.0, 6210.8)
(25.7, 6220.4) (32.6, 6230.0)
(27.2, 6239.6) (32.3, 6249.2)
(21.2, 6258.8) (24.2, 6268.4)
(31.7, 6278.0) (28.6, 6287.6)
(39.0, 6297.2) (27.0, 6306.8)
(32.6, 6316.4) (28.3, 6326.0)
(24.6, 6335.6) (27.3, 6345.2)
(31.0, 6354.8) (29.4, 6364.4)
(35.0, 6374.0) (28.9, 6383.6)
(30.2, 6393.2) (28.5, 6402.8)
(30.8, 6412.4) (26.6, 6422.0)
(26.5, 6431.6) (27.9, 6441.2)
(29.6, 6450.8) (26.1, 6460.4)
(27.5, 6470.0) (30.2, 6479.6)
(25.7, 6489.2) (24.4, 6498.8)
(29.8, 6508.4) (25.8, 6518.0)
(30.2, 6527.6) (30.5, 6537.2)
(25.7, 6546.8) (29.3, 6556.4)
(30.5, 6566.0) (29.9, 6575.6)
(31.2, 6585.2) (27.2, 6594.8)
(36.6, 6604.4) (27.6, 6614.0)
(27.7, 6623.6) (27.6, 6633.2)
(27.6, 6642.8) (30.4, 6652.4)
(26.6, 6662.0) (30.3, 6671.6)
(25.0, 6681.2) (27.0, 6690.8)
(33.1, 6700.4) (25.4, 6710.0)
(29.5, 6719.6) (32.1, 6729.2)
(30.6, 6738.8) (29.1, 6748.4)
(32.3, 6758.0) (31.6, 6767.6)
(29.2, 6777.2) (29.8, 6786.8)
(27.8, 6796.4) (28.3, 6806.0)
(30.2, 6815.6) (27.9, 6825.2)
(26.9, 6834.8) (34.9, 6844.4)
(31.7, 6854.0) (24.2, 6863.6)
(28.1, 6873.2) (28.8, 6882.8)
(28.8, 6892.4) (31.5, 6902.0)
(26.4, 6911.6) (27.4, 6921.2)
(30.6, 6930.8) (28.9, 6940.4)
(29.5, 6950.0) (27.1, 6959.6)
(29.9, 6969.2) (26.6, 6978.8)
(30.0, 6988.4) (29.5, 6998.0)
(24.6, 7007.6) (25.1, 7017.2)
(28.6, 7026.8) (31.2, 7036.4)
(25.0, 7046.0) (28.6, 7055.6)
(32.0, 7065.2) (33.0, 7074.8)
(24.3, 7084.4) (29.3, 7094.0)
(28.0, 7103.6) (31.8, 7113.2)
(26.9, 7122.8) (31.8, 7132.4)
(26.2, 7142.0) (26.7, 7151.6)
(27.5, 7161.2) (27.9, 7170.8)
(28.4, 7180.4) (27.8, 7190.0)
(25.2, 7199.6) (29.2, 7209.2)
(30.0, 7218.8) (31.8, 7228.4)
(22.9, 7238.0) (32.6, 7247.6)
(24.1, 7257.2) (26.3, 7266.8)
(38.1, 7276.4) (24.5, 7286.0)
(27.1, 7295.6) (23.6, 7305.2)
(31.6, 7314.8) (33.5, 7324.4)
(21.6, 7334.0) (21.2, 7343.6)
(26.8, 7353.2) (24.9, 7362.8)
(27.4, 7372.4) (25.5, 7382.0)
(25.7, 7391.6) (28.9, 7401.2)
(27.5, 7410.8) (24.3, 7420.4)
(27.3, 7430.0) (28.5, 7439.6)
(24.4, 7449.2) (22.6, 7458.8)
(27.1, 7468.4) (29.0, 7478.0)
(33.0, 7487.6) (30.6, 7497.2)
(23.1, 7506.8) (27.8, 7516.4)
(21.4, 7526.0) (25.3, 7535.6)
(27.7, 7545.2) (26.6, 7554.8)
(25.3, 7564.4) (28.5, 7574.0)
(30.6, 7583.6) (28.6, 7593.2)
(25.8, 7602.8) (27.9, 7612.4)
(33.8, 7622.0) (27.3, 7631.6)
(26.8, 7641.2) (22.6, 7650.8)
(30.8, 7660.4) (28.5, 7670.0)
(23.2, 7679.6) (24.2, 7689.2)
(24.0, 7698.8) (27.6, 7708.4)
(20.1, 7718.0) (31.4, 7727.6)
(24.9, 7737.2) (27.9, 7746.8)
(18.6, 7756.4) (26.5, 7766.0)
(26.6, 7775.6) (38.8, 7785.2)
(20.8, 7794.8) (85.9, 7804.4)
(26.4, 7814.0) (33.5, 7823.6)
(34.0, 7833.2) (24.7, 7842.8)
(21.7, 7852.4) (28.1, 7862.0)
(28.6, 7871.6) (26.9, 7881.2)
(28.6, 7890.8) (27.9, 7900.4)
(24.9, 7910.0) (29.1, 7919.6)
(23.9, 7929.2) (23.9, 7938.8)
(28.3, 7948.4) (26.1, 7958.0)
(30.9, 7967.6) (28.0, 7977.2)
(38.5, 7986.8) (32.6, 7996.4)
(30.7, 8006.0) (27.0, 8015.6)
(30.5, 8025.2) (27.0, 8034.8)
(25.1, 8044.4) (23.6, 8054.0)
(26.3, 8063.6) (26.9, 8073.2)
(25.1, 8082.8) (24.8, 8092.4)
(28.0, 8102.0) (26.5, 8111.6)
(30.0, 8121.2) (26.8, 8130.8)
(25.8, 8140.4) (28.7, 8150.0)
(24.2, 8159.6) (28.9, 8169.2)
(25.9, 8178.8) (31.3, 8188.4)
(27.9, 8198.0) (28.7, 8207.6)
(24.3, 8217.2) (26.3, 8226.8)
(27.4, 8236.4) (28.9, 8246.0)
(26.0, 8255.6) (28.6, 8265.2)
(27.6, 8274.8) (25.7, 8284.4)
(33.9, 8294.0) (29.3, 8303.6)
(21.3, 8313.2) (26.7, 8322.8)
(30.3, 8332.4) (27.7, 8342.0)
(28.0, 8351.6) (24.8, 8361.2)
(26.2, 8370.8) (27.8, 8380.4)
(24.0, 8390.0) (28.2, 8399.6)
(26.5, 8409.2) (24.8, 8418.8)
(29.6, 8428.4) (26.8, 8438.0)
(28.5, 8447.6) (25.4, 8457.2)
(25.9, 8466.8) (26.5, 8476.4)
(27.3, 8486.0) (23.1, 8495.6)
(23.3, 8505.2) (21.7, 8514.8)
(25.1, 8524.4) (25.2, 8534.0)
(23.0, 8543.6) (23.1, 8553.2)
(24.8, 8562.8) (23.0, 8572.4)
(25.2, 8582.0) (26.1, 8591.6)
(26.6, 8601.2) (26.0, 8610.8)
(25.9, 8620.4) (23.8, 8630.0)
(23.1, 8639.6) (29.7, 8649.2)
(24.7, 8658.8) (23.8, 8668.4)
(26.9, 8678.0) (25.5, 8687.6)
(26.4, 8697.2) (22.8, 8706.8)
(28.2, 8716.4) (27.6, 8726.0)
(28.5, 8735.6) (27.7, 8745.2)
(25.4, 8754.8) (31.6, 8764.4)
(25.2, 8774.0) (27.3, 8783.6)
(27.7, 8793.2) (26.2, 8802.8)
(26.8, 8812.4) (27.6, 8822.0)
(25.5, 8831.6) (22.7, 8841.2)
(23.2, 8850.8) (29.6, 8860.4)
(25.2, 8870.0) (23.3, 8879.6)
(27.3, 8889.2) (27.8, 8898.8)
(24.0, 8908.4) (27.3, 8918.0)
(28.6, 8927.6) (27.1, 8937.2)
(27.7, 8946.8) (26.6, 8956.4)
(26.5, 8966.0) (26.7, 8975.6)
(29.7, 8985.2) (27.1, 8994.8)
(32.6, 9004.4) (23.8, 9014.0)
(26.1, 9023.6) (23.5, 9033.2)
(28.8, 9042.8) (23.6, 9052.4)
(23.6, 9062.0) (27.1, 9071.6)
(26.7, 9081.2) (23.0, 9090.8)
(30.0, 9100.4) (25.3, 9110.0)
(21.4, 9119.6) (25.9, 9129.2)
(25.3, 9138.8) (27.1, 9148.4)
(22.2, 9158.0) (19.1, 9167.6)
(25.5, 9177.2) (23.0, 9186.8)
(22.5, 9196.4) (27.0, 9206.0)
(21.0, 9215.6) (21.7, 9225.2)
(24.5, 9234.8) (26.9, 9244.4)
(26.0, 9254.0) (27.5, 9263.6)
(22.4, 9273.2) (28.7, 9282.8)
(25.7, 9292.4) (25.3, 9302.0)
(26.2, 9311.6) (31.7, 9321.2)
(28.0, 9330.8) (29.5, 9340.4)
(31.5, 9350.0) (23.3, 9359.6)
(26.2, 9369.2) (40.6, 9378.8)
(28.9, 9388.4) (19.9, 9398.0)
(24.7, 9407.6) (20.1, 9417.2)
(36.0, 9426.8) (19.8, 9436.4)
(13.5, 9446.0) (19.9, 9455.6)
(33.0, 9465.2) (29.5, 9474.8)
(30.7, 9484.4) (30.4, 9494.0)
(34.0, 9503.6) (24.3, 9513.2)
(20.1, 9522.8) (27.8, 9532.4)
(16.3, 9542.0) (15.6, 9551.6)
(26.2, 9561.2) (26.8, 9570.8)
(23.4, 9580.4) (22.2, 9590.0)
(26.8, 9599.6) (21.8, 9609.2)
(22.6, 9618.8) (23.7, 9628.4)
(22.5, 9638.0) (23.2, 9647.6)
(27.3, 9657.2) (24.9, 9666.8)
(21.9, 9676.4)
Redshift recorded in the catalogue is 0.189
